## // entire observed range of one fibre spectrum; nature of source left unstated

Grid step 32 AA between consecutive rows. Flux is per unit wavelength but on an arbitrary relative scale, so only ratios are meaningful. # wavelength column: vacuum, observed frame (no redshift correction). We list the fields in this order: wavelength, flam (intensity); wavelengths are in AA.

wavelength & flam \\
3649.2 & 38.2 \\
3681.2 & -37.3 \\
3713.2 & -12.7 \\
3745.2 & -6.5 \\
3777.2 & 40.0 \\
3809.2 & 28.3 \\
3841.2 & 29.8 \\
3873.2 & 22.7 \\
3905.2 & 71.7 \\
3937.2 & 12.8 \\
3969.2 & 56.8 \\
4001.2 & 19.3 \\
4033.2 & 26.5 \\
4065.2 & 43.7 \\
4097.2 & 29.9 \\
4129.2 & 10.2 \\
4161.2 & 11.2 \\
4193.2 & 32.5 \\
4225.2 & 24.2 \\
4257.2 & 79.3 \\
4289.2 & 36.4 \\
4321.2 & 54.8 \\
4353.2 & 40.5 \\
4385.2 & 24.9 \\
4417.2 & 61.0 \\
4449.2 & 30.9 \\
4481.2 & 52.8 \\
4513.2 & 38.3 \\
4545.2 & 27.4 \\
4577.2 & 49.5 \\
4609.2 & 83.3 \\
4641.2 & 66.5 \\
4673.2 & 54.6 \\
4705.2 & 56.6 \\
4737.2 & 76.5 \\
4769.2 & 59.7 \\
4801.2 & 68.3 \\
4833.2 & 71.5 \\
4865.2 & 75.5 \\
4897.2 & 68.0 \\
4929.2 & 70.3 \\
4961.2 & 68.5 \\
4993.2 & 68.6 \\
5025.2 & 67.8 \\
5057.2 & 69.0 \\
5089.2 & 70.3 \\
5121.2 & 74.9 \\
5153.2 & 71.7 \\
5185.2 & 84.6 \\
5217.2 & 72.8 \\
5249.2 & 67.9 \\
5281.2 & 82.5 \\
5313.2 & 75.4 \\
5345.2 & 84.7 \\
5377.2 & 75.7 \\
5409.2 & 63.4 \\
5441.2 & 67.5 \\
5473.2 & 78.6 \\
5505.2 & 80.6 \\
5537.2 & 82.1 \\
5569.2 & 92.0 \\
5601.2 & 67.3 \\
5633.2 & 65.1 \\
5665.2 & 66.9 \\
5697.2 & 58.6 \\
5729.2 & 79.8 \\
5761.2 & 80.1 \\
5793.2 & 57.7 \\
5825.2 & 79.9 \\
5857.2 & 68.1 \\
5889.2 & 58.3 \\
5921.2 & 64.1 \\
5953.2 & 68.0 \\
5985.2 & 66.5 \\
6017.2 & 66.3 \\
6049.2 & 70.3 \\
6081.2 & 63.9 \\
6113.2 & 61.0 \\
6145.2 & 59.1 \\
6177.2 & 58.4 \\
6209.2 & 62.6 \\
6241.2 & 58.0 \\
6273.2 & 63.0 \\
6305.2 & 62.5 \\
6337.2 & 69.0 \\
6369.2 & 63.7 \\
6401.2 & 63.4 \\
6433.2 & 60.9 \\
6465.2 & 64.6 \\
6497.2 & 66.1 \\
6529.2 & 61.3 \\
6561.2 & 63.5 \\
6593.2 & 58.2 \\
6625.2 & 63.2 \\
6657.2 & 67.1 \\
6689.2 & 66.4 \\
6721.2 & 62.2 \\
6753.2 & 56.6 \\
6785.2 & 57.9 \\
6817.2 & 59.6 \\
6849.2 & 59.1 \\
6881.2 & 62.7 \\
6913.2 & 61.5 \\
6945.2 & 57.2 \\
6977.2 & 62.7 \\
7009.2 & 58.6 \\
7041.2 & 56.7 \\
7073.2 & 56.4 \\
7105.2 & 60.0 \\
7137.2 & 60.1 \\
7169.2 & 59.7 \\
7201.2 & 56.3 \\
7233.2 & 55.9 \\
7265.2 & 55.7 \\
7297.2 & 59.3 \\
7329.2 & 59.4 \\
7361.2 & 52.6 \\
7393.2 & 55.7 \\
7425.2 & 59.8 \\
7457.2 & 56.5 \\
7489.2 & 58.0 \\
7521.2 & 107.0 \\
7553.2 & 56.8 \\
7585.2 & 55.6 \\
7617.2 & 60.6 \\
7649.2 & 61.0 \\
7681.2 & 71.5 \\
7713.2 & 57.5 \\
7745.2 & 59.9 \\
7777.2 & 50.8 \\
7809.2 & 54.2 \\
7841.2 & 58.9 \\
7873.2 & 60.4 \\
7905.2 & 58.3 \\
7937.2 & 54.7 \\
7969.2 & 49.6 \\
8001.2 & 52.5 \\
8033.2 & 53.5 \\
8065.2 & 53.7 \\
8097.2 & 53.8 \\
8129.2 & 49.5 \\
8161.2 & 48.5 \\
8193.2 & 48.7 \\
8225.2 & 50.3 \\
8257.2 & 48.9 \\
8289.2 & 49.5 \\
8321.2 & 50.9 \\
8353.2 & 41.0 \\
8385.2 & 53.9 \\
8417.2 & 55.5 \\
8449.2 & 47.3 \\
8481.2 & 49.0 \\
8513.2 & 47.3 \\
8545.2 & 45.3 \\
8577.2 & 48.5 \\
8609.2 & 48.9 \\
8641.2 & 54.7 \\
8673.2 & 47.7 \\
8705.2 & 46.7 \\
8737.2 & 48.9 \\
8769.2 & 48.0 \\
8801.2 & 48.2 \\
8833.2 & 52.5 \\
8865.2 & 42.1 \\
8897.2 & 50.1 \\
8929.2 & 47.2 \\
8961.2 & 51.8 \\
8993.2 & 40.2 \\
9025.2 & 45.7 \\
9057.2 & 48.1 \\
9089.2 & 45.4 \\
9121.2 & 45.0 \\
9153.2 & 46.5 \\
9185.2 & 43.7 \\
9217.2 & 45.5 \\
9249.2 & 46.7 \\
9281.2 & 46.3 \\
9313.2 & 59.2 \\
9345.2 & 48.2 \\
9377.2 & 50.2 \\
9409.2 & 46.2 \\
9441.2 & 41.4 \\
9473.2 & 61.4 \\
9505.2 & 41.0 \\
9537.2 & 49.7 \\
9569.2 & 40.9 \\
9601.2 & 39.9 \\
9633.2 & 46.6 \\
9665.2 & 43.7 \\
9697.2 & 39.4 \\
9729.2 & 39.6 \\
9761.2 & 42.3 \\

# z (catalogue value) 0.14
